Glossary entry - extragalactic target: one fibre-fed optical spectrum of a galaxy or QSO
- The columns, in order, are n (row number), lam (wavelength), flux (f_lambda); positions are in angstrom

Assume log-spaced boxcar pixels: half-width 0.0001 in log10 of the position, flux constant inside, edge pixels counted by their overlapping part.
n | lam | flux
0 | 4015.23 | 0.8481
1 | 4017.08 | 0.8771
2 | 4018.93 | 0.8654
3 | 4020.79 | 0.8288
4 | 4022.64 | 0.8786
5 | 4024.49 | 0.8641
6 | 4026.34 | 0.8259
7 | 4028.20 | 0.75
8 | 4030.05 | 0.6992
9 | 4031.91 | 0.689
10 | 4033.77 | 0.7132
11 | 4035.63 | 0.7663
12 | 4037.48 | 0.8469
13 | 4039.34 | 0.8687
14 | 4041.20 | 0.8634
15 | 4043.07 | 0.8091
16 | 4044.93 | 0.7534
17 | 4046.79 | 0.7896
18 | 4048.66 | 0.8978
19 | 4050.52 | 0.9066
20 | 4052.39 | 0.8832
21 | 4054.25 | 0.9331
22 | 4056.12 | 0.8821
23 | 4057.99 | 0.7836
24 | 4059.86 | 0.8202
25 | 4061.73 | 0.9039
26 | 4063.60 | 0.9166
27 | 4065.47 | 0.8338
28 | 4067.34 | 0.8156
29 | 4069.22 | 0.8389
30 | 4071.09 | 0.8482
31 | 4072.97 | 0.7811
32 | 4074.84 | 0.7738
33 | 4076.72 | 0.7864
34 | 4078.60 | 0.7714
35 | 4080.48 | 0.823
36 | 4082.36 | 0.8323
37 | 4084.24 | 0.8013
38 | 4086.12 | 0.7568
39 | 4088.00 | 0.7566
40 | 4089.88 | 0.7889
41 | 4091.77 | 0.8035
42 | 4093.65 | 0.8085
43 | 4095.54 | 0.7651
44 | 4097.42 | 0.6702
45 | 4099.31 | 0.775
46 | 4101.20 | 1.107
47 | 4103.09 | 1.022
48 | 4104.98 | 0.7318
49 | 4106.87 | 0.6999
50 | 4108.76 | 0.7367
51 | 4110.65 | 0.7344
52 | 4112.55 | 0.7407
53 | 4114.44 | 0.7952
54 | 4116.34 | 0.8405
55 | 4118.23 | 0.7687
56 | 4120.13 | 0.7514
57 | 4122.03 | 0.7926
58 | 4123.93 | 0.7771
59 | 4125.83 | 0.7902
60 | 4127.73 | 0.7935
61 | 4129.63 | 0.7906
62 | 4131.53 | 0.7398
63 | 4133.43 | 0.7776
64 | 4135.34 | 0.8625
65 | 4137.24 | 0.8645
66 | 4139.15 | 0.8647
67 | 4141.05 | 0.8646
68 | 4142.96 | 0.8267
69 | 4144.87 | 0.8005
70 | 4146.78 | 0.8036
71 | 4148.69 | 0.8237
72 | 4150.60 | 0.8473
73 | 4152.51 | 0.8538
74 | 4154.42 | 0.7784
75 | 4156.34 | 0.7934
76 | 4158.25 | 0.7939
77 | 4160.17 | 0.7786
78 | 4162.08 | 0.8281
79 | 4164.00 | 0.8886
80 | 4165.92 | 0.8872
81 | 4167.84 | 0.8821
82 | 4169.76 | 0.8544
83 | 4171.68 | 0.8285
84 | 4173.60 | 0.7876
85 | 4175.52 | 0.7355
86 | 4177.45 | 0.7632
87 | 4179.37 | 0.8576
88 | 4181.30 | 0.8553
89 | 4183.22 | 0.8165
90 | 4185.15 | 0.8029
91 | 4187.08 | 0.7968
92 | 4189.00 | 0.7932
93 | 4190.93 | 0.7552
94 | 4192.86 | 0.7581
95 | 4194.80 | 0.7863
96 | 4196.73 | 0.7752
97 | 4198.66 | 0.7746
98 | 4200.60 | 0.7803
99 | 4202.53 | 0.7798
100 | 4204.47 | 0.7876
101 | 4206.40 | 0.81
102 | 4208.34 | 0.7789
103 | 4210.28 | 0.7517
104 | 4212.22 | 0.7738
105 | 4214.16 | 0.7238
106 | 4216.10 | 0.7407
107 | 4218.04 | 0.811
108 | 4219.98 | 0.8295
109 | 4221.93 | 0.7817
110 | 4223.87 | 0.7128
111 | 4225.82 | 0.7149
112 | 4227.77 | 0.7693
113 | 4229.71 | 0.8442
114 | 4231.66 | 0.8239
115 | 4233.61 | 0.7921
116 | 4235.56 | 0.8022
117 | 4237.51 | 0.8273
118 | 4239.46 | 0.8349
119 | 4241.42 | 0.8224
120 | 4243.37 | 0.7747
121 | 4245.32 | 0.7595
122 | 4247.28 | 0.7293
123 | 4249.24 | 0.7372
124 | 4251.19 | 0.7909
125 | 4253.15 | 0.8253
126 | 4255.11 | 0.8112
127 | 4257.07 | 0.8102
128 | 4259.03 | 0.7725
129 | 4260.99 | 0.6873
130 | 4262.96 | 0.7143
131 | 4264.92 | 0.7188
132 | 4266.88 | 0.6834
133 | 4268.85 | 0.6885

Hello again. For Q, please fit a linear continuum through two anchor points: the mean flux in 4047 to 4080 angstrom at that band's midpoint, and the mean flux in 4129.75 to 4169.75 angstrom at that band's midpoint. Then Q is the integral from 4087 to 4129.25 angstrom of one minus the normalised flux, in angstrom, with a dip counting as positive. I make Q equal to 2.2 angstrom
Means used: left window 0.844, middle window 0.793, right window 0.828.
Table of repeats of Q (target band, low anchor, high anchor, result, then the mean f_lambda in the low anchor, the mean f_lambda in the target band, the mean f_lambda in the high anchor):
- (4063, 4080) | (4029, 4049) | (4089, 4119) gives -0.5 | 0.787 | 0.816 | 0.799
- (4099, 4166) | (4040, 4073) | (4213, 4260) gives 0.7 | 0.85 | 0.814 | 0.785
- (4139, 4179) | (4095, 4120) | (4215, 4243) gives -1.4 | 0.798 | 0.823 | 0.793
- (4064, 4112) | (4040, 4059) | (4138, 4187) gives 2.2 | 0.85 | 0.803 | 0.824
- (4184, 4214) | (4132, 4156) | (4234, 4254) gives 1.0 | 0.828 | 0.779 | 0.79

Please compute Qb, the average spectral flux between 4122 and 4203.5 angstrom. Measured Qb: 0.81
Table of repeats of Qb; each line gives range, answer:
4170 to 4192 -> 0.801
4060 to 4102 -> 0.815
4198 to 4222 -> 0.779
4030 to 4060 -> 0.821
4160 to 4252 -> 0.794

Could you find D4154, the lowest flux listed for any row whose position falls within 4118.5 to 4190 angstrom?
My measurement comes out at 0.7355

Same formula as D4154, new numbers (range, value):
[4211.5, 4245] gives 0.7128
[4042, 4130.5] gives 0.6702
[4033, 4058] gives 0.7132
